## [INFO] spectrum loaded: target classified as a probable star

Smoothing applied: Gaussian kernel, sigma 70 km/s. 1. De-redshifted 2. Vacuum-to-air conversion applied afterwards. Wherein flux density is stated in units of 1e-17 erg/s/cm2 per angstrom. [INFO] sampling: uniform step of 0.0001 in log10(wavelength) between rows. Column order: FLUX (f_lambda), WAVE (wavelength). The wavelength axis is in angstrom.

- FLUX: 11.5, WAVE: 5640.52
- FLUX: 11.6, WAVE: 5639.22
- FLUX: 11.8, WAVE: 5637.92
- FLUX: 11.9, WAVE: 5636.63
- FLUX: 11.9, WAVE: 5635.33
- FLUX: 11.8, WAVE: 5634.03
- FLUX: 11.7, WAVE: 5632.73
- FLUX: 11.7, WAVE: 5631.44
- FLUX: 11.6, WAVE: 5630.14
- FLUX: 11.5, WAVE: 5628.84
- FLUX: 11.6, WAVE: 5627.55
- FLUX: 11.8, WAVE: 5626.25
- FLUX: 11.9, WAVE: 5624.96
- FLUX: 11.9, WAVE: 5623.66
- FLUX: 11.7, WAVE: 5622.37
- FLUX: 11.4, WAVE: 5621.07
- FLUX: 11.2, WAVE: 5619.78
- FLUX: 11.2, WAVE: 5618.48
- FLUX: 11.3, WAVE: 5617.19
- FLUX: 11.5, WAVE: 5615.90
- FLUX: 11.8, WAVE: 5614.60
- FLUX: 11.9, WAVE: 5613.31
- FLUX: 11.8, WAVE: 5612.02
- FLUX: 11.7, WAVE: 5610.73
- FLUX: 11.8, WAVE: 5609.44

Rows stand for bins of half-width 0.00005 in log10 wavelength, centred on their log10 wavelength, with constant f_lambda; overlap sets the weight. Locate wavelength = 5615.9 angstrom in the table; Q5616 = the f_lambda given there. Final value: 11.5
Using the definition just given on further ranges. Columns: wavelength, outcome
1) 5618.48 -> 11.2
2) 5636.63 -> 11.9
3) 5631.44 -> 11.7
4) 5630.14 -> 11.6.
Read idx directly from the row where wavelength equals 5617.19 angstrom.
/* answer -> 11.3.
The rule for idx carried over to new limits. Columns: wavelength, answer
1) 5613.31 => 11.9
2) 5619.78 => 11.2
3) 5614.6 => 11.8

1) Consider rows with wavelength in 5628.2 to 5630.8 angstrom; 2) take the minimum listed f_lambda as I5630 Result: 11.5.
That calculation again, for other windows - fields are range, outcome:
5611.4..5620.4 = 11.2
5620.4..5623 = 11.4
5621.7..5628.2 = 11.6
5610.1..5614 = 11.7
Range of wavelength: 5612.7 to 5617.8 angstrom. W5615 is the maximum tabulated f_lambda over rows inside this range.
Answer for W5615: 11.9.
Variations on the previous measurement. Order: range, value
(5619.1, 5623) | 11.7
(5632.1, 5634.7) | 11.8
